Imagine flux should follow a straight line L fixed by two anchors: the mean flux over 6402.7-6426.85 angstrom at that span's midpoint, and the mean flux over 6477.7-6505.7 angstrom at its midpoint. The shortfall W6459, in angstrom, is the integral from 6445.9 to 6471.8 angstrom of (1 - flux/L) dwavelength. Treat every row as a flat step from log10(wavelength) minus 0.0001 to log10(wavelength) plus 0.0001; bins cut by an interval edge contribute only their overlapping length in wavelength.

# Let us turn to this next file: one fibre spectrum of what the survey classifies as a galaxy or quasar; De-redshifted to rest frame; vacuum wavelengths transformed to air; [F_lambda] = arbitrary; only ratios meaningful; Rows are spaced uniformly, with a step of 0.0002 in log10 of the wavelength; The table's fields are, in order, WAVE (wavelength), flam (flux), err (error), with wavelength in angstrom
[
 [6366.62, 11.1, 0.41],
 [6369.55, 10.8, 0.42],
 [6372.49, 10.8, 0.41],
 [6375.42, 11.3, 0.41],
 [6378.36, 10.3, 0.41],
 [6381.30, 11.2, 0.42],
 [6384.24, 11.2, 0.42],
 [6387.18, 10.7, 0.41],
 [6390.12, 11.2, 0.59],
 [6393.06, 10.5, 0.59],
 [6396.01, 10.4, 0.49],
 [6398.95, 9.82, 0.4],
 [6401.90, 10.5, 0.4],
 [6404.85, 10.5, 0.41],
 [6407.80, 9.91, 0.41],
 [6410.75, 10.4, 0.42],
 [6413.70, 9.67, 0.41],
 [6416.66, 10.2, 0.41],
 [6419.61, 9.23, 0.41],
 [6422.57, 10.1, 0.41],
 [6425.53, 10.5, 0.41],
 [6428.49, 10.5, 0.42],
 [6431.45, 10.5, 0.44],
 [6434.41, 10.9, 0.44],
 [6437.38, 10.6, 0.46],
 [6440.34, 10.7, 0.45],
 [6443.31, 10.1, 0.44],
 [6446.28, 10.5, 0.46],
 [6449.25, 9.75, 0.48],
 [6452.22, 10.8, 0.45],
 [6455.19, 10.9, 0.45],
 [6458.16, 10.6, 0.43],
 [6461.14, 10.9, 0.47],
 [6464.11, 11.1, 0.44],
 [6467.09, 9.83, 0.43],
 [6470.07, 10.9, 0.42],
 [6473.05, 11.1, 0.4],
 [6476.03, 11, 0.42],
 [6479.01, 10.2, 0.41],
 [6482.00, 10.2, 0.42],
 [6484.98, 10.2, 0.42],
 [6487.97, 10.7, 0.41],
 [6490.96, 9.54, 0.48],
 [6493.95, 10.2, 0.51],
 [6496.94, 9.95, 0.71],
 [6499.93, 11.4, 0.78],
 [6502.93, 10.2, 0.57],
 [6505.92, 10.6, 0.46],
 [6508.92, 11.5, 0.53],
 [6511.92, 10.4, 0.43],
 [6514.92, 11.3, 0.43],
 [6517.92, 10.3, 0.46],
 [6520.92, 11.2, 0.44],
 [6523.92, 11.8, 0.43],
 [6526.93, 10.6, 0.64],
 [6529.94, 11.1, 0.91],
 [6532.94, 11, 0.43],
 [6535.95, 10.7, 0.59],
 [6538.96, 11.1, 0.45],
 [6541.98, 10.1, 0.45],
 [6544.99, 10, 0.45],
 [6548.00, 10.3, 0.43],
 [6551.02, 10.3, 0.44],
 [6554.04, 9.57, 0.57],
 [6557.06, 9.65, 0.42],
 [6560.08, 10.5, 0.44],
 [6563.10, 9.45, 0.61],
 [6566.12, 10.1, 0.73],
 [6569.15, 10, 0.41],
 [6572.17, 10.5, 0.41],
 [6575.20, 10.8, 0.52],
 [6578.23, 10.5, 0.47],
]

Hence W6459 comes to -0.99 angstrom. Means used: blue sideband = 10.1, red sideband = 10.3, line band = 10.6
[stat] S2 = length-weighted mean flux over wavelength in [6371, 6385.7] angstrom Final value 11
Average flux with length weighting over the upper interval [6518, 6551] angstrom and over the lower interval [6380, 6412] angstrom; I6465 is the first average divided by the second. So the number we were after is 1.0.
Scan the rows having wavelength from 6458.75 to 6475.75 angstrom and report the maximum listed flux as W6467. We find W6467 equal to 11.1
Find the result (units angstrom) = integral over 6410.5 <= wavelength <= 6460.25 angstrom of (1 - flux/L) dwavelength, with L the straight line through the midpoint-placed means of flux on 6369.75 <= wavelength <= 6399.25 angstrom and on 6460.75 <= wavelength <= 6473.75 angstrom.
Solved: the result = 1.8 angstrom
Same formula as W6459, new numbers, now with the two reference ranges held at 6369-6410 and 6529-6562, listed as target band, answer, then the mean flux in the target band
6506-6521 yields -0.7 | 10.9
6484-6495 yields 0.3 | 10.2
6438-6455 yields 0.2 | 10.4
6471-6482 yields -0.2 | 10.7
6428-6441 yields -0.1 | 10.6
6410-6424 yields 0.9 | 9.89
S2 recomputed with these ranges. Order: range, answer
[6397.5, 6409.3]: 10.2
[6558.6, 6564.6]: 9.98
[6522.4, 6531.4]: 11.2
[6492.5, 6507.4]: 10.5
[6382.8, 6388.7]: 11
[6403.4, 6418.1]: 10.1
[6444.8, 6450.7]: 10.1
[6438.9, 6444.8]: 10.4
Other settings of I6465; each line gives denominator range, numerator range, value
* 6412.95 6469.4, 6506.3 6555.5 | 1.03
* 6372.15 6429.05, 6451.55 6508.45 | 1.01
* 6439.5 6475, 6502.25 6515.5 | 1.02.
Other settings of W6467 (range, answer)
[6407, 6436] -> 10.9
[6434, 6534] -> 11.8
